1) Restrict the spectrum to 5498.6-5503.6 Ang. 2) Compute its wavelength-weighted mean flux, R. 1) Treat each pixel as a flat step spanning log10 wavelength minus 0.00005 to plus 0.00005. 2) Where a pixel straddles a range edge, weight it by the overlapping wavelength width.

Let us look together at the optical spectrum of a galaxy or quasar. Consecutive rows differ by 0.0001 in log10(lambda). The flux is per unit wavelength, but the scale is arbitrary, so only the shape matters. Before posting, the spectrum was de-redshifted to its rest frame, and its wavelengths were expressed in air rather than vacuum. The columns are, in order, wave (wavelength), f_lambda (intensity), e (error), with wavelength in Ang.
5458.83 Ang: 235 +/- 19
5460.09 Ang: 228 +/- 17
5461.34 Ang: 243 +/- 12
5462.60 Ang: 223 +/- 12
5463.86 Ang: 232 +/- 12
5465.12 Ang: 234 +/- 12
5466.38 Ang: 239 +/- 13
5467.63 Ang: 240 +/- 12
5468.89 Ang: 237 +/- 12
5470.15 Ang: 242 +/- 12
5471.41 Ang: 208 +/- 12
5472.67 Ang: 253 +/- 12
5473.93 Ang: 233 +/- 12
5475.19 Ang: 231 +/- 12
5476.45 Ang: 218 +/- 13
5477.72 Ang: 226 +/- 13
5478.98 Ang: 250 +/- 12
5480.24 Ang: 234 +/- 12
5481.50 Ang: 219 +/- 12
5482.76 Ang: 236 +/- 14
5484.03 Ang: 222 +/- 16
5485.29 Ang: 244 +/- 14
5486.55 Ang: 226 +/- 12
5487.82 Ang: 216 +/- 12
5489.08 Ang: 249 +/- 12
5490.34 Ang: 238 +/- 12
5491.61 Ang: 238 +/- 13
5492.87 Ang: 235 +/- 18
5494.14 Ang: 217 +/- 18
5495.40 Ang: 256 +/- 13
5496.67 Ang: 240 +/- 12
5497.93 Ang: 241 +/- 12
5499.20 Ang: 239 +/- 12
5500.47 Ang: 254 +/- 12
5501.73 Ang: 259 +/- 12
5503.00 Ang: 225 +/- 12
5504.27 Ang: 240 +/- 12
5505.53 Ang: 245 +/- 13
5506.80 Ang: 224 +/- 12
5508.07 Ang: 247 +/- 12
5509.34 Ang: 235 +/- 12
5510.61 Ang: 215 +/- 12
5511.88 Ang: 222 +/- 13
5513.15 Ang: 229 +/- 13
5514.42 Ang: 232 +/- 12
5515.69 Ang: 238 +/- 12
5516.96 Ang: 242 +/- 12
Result 244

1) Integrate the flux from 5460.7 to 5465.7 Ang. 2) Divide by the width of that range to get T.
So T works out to 233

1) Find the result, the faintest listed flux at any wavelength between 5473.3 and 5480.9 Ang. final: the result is 218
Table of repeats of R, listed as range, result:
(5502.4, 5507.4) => 234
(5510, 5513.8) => 222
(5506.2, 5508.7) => 235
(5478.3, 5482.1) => 235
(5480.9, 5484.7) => 226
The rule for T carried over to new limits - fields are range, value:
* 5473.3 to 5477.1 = 227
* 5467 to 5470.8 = 240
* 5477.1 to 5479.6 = 238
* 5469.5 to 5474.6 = 234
